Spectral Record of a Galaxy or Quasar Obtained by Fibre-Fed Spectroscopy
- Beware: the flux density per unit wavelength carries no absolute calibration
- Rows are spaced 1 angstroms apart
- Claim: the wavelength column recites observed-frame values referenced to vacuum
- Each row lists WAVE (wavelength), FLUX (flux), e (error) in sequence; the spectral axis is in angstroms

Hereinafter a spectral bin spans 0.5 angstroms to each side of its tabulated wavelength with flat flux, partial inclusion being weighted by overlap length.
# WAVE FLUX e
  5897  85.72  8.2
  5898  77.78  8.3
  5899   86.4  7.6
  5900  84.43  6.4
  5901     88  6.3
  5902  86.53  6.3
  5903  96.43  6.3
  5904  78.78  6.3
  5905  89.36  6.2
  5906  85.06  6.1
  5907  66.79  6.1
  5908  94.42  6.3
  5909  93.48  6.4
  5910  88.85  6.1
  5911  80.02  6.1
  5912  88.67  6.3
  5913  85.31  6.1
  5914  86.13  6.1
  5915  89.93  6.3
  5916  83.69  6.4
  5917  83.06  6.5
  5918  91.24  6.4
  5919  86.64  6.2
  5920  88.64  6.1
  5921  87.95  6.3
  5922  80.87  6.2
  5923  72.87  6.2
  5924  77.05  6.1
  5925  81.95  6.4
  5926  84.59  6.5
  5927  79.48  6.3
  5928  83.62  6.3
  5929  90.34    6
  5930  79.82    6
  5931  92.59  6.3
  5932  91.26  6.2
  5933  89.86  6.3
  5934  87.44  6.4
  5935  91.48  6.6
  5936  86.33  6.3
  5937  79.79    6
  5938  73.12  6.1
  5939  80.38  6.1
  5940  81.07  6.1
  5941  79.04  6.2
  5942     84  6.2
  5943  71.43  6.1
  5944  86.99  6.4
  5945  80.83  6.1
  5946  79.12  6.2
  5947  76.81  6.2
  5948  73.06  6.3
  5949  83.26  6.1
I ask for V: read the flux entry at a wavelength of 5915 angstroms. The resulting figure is 89.93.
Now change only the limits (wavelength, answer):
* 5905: 89.36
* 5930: 79.82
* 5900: 84.43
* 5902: 86.53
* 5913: 85.31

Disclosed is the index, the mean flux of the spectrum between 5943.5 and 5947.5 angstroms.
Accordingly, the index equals 80.9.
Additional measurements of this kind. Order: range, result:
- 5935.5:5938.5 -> 79.7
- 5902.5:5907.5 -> 83.3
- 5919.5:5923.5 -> 82.6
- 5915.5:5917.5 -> 83.4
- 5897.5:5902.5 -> 84.6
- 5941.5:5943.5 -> 77.7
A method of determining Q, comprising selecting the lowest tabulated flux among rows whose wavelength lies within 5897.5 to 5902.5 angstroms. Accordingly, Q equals 77.78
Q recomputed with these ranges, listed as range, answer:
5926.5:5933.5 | 79.48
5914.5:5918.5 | 83.06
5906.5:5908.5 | 66.79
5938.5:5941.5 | 79.04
